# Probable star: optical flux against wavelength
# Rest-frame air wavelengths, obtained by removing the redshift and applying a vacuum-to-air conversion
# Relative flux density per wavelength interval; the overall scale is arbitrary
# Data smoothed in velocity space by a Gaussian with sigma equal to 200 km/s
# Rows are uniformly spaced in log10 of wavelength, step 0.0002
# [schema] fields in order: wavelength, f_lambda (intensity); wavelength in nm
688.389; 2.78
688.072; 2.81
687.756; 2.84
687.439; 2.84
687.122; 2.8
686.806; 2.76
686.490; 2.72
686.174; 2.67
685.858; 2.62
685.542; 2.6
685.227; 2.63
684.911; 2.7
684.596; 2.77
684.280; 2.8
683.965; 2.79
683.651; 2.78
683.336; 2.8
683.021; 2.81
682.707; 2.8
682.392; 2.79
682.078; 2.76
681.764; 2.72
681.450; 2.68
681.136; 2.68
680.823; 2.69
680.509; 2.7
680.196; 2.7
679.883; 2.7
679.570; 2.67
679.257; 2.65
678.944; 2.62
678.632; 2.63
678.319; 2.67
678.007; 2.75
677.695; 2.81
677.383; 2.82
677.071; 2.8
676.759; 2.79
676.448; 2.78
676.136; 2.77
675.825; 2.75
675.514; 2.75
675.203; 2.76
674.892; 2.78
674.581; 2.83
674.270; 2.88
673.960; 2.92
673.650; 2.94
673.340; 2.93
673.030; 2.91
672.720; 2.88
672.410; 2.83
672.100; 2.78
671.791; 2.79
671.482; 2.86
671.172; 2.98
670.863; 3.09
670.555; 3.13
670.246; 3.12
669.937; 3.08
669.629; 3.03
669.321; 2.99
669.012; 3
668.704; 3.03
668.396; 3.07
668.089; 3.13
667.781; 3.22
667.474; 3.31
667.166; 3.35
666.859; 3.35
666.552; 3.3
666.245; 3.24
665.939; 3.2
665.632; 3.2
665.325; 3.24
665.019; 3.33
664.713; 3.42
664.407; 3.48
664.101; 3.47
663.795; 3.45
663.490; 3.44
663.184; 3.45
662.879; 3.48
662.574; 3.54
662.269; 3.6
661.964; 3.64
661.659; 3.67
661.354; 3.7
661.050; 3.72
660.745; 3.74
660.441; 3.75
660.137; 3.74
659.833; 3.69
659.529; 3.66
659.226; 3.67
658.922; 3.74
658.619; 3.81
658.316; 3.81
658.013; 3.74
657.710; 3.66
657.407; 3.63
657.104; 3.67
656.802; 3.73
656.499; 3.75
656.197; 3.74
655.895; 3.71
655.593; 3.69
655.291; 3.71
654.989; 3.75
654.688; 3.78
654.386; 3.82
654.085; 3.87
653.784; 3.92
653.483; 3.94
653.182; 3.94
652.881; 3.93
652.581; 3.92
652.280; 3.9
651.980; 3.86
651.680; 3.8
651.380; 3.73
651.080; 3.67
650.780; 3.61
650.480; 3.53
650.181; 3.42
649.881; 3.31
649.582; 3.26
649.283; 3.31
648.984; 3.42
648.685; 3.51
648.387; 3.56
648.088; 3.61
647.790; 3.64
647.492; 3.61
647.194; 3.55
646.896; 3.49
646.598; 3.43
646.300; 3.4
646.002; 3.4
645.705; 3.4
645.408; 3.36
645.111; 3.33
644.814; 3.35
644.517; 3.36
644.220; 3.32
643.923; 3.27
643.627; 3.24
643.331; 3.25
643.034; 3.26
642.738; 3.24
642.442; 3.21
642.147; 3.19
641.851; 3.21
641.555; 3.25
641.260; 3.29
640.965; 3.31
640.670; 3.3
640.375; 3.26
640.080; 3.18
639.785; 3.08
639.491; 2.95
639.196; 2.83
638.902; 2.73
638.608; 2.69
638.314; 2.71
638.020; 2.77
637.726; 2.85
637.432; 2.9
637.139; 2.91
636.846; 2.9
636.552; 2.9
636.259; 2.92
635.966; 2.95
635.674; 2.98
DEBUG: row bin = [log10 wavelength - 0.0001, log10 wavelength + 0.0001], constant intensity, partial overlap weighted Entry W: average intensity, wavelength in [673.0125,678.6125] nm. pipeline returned 2.81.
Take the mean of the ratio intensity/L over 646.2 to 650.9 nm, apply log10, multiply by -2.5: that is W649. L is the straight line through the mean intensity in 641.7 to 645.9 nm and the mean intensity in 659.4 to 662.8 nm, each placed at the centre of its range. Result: -0.027 mag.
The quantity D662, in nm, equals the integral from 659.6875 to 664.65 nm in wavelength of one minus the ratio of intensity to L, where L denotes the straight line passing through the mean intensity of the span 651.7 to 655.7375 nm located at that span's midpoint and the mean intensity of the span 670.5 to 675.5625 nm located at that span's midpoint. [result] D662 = -0.24 nm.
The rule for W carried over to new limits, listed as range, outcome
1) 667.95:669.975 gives 3.05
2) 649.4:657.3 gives 3.73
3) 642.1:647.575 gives 3.35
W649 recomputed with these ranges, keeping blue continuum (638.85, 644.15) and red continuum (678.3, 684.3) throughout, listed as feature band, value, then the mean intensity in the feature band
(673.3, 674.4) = -0.04 mag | 2.92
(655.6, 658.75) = -0.23 mag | 3.72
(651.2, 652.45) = -0.24 mag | 3.82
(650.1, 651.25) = -0.16 mag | 3.57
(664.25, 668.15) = -0.14 mag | 3.29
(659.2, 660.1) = -0.23 mag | 3.68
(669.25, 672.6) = -0.05 mag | 2.97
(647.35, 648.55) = -0.16 mag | 3.61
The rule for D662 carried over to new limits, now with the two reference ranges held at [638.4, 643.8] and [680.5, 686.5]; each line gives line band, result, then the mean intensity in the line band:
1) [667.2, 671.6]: -0.341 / 3.08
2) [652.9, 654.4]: -0.445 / 3.91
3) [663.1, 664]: -0.163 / 3.45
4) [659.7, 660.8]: -0.291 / 3.73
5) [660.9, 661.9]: -0.256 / 3.69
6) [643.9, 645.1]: -0.089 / 3.33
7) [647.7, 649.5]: -0.255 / 3.5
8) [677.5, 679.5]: 0.061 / 2.69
